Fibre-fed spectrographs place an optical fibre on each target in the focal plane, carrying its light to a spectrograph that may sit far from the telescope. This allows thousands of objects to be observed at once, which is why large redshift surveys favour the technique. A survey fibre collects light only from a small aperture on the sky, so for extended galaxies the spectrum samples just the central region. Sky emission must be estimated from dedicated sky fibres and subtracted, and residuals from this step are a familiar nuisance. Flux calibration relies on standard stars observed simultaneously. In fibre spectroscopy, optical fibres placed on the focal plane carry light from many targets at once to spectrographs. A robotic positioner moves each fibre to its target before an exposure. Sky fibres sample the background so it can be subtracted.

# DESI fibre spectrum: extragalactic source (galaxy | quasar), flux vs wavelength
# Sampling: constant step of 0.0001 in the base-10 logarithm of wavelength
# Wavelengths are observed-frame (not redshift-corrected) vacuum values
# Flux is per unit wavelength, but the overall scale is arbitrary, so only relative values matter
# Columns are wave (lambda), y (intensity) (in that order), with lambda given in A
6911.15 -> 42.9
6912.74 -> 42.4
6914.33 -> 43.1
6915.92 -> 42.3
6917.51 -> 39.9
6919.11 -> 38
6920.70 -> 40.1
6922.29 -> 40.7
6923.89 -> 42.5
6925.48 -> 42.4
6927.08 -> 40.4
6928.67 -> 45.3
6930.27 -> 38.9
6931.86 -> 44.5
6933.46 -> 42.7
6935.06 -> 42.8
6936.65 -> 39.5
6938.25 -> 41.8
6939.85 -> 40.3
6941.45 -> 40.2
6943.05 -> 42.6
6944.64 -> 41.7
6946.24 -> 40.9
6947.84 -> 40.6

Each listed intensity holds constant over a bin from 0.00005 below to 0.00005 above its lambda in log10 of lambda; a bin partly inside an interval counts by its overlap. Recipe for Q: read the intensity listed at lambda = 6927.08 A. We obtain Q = 40.4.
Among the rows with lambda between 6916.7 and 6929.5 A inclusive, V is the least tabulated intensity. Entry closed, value 38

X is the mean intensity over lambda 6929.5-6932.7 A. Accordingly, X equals 41.8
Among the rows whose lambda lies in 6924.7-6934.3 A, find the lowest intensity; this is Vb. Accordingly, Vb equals 38.9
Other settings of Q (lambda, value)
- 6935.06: 42.8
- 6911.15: 42.9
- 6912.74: 42.4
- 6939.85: 40.3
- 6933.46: 42.7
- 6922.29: 40.7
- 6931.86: 44.5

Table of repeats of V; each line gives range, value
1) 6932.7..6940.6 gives 39.5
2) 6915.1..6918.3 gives 39.9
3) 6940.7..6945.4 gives 40.2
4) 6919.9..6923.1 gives 40.1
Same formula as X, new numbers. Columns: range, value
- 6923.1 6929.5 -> 42.6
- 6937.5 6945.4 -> 41.3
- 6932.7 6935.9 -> 42.8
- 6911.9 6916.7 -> 42.7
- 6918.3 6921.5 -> 39.1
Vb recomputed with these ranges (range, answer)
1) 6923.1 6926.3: 42.4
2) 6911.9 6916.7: 42.3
